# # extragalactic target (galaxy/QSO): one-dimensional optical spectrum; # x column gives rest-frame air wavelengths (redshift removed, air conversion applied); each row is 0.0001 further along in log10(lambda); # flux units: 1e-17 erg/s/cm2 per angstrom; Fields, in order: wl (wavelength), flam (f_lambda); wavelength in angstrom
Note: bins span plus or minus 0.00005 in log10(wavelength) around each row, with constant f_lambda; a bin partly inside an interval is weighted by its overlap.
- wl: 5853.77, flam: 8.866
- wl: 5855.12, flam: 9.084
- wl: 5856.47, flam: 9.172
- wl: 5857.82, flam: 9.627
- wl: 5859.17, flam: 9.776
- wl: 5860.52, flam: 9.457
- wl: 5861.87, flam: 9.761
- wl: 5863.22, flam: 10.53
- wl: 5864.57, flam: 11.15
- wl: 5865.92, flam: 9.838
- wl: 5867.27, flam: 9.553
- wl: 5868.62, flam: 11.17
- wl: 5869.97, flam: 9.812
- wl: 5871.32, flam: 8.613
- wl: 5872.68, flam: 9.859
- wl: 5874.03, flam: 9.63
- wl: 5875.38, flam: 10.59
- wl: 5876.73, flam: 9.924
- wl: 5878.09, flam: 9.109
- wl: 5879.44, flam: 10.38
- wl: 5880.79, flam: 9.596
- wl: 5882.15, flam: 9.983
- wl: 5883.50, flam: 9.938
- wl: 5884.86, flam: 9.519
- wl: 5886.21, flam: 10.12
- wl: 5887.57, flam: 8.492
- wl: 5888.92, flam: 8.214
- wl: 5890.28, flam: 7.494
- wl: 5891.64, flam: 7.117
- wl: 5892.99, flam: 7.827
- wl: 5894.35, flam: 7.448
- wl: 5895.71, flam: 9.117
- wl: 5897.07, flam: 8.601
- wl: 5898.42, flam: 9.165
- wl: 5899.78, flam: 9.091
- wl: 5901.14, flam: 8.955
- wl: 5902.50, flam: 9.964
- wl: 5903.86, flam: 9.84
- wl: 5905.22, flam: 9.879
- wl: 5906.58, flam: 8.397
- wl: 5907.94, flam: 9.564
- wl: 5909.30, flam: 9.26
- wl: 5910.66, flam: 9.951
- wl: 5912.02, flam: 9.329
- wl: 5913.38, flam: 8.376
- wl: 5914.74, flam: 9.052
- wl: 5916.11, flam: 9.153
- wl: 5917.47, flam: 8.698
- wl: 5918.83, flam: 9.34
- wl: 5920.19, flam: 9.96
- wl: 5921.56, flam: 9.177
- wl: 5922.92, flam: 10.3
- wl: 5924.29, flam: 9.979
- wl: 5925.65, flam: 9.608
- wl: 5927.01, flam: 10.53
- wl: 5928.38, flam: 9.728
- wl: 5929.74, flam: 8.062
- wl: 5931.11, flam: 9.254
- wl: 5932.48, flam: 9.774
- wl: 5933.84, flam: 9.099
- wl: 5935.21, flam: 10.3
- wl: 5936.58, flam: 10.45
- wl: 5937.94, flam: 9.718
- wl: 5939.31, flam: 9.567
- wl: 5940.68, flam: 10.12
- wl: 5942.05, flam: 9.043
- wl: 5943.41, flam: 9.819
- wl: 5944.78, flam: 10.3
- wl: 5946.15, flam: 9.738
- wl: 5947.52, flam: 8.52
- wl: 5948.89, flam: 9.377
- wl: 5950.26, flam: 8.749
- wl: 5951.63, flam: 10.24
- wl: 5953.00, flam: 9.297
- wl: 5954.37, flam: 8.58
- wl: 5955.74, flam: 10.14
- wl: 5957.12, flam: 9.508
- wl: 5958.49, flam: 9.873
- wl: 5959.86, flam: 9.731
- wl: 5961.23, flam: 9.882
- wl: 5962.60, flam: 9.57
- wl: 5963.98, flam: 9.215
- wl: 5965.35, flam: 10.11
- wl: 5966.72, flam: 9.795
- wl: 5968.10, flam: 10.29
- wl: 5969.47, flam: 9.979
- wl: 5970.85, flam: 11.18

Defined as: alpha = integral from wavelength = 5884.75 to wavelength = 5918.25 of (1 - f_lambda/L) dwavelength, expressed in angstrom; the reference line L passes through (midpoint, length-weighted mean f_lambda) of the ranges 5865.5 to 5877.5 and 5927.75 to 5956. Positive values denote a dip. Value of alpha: 2.8 angstrom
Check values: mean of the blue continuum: 9.88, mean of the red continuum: 9.51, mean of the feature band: 8.9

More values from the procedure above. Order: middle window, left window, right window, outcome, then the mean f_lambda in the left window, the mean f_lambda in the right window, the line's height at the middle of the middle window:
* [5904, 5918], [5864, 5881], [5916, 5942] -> 0.8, 9.95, 9.62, 9.72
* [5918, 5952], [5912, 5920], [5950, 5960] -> -1.3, 9.03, 9.53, 9.27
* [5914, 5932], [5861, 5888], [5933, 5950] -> 0.5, 9.89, 9.65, 9.72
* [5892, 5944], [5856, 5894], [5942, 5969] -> 1.2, 9.49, 9.61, 9.55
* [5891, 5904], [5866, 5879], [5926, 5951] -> 1.4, 9.82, 9.57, 9.72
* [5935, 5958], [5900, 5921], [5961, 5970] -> 0.1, 9.31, 9.83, 9.65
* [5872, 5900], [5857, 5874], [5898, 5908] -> 1.5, 9.91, 9.34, 9.6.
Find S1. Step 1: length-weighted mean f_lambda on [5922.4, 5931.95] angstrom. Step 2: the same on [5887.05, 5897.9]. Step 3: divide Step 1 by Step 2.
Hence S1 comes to 1.19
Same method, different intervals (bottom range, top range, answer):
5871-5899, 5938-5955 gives 1.04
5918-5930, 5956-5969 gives 1.01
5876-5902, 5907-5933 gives 1.05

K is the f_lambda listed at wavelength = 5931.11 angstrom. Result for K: 9.254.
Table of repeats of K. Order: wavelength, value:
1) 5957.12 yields 9.508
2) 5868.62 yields 11.17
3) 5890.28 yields 7.494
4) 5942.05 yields 9.043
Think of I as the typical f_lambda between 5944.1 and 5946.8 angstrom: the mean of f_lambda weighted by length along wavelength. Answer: 10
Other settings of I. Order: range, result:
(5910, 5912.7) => 9.64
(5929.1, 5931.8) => 8.64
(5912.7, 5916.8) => 8.85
